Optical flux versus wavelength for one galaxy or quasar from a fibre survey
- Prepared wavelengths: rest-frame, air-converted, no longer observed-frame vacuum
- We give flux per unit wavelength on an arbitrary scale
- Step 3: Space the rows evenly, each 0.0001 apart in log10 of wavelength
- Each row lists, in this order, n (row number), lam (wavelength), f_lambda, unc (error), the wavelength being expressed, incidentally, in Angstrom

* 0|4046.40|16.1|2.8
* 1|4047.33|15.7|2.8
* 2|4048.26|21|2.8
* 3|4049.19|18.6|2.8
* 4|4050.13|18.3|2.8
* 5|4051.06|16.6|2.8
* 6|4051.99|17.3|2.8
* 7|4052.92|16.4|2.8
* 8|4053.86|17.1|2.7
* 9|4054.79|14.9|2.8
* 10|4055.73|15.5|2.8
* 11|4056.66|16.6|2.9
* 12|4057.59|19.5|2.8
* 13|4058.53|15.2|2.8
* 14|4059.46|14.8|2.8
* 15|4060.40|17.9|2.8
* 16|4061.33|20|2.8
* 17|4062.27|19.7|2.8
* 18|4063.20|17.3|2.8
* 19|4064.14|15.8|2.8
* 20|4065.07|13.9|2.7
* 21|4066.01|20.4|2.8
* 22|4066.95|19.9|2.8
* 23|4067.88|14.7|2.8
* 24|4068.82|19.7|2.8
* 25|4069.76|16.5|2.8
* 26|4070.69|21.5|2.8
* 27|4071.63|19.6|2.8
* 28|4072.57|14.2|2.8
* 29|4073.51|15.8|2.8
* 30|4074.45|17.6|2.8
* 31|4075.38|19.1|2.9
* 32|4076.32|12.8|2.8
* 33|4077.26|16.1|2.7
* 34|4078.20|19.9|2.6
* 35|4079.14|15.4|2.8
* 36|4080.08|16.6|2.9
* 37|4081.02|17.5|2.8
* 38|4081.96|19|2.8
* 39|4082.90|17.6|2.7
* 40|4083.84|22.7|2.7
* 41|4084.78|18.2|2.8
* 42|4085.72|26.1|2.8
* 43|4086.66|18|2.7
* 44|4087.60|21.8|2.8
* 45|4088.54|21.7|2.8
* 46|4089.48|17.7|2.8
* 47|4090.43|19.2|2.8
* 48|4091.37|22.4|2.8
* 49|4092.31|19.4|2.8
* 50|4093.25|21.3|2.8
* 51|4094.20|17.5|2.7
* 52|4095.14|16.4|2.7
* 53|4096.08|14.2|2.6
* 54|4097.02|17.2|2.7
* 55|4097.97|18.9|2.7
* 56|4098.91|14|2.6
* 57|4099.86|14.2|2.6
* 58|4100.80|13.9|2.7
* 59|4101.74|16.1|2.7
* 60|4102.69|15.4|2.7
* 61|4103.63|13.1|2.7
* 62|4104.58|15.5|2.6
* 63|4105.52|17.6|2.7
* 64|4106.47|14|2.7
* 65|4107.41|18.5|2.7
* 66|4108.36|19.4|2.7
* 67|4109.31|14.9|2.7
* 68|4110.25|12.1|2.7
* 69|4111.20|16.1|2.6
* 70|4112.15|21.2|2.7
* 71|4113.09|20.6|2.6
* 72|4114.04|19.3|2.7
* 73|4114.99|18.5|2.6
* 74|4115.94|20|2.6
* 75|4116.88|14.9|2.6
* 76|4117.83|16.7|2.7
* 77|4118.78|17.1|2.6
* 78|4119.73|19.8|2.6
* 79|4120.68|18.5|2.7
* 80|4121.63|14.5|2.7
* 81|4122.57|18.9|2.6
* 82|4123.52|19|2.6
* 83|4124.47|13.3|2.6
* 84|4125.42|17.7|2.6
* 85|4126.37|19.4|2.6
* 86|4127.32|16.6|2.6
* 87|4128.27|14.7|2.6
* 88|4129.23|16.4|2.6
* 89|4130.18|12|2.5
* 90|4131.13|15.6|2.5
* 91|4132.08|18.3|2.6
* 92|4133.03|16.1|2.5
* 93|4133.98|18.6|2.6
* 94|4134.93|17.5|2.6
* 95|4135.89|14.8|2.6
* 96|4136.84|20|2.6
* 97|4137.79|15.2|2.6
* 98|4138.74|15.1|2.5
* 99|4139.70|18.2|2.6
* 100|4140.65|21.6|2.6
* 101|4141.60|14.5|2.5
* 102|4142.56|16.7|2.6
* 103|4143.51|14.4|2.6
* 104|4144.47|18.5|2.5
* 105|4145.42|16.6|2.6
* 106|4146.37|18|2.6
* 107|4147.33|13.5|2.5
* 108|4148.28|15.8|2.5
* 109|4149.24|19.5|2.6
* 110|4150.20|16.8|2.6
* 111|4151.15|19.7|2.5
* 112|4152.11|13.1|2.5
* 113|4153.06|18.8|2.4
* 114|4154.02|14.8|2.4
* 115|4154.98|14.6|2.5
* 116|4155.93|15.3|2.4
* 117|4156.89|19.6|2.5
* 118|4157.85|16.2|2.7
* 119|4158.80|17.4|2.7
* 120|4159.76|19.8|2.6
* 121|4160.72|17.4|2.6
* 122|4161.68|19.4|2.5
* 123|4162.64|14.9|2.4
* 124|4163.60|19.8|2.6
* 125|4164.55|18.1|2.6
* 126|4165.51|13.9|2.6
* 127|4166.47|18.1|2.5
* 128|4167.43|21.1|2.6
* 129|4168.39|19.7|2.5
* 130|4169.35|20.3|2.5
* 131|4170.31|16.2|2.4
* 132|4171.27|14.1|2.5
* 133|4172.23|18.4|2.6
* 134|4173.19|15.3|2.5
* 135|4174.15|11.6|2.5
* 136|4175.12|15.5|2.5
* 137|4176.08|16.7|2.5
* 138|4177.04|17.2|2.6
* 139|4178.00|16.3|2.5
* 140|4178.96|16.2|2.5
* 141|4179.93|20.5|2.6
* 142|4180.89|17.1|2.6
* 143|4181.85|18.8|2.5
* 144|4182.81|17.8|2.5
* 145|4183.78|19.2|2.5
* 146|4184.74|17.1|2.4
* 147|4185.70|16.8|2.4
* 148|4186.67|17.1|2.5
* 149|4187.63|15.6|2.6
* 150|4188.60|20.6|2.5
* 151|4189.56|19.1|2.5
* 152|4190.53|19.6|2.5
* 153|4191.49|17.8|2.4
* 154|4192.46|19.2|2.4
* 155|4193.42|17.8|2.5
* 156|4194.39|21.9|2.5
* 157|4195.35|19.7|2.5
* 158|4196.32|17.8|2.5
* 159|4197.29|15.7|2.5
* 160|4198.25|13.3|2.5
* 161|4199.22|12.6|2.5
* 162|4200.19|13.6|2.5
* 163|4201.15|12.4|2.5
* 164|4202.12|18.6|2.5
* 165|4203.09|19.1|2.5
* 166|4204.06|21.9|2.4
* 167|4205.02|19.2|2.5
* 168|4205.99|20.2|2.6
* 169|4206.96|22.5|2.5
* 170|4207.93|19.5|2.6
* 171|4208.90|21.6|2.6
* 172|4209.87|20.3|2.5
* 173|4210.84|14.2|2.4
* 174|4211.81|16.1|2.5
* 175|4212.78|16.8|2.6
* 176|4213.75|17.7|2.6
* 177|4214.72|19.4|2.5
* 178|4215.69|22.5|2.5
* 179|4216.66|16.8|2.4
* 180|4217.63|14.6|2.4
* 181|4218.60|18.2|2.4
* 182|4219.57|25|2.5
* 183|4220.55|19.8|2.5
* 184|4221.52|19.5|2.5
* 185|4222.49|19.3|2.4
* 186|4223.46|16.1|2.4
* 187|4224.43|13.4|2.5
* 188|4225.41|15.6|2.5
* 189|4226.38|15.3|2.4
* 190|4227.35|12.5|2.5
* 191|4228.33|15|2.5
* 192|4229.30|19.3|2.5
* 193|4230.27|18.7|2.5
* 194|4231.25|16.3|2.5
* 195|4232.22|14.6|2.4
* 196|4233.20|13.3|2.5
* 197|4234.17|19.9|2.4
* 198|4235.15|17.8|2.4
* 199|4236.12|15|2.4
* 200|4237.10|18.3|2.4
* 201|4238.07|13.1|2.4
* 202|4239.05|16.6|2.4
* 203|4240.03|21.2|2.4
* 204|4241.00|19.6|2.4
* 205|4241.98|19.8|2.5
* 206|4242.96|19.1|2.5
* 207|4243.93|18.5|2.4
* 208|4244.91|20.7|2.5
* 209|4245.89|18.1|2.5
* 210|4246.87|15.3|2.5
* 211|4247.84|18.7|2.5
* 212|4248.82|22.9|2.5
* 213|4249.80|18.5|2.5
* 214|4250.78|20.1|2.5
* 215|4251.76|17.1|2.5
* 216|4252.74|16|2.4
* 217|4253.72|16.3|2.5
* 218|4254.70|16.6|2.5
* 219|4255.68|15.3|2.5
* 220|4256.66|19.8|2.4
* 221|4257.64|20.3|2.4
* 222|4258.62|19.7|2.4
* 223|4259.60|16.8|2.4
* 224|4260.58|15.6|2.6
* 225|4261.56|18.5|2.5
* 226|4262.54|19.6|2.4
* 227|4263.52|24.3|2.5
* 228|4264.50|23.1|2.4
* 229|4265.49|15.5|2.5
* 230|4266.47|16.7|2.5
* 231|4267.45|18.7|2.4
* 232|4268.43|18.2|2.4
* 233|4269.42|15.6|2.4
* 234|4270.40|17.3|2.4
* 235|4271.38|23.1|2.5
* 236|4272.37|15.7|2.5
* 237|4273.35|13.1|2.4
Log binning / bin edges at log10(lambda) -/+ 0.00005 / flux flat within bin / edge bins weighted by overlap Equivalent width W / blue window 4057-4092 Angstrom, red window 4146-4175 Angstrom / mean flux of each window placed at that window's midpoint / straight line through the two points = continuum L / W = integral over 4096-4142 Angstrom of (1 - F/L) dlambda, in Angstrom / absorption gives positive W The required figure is 2.24 Angstrom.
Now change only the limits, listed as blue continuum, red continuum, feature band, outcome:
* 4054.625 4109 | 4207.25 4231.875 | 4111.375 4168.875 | 1.3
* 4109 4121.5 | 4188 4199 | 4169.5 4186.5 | 1.2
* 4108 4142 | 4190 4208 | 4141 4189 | 1.4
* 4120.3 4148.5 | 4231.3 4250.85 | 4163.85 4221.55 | -1.6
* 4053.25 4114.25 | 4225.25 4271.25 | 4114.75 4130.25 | 0.5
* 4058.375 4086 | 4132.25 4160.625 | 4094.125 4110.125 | 1.5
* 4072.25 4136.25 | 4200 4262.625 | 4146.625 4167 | 0.7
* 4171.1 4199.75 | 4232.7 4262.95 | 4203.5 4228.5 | -0.9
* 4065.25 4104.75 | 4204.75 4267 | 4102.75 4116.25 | 0.6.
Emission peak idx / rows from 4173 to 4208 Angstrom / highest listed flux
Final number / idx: 22.5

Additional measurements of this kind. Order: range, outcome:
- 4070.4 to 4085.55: 22.7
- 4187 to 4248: 25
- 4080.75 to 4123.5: 26.1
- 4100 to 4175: 21.6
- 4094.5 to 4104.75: 18.9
